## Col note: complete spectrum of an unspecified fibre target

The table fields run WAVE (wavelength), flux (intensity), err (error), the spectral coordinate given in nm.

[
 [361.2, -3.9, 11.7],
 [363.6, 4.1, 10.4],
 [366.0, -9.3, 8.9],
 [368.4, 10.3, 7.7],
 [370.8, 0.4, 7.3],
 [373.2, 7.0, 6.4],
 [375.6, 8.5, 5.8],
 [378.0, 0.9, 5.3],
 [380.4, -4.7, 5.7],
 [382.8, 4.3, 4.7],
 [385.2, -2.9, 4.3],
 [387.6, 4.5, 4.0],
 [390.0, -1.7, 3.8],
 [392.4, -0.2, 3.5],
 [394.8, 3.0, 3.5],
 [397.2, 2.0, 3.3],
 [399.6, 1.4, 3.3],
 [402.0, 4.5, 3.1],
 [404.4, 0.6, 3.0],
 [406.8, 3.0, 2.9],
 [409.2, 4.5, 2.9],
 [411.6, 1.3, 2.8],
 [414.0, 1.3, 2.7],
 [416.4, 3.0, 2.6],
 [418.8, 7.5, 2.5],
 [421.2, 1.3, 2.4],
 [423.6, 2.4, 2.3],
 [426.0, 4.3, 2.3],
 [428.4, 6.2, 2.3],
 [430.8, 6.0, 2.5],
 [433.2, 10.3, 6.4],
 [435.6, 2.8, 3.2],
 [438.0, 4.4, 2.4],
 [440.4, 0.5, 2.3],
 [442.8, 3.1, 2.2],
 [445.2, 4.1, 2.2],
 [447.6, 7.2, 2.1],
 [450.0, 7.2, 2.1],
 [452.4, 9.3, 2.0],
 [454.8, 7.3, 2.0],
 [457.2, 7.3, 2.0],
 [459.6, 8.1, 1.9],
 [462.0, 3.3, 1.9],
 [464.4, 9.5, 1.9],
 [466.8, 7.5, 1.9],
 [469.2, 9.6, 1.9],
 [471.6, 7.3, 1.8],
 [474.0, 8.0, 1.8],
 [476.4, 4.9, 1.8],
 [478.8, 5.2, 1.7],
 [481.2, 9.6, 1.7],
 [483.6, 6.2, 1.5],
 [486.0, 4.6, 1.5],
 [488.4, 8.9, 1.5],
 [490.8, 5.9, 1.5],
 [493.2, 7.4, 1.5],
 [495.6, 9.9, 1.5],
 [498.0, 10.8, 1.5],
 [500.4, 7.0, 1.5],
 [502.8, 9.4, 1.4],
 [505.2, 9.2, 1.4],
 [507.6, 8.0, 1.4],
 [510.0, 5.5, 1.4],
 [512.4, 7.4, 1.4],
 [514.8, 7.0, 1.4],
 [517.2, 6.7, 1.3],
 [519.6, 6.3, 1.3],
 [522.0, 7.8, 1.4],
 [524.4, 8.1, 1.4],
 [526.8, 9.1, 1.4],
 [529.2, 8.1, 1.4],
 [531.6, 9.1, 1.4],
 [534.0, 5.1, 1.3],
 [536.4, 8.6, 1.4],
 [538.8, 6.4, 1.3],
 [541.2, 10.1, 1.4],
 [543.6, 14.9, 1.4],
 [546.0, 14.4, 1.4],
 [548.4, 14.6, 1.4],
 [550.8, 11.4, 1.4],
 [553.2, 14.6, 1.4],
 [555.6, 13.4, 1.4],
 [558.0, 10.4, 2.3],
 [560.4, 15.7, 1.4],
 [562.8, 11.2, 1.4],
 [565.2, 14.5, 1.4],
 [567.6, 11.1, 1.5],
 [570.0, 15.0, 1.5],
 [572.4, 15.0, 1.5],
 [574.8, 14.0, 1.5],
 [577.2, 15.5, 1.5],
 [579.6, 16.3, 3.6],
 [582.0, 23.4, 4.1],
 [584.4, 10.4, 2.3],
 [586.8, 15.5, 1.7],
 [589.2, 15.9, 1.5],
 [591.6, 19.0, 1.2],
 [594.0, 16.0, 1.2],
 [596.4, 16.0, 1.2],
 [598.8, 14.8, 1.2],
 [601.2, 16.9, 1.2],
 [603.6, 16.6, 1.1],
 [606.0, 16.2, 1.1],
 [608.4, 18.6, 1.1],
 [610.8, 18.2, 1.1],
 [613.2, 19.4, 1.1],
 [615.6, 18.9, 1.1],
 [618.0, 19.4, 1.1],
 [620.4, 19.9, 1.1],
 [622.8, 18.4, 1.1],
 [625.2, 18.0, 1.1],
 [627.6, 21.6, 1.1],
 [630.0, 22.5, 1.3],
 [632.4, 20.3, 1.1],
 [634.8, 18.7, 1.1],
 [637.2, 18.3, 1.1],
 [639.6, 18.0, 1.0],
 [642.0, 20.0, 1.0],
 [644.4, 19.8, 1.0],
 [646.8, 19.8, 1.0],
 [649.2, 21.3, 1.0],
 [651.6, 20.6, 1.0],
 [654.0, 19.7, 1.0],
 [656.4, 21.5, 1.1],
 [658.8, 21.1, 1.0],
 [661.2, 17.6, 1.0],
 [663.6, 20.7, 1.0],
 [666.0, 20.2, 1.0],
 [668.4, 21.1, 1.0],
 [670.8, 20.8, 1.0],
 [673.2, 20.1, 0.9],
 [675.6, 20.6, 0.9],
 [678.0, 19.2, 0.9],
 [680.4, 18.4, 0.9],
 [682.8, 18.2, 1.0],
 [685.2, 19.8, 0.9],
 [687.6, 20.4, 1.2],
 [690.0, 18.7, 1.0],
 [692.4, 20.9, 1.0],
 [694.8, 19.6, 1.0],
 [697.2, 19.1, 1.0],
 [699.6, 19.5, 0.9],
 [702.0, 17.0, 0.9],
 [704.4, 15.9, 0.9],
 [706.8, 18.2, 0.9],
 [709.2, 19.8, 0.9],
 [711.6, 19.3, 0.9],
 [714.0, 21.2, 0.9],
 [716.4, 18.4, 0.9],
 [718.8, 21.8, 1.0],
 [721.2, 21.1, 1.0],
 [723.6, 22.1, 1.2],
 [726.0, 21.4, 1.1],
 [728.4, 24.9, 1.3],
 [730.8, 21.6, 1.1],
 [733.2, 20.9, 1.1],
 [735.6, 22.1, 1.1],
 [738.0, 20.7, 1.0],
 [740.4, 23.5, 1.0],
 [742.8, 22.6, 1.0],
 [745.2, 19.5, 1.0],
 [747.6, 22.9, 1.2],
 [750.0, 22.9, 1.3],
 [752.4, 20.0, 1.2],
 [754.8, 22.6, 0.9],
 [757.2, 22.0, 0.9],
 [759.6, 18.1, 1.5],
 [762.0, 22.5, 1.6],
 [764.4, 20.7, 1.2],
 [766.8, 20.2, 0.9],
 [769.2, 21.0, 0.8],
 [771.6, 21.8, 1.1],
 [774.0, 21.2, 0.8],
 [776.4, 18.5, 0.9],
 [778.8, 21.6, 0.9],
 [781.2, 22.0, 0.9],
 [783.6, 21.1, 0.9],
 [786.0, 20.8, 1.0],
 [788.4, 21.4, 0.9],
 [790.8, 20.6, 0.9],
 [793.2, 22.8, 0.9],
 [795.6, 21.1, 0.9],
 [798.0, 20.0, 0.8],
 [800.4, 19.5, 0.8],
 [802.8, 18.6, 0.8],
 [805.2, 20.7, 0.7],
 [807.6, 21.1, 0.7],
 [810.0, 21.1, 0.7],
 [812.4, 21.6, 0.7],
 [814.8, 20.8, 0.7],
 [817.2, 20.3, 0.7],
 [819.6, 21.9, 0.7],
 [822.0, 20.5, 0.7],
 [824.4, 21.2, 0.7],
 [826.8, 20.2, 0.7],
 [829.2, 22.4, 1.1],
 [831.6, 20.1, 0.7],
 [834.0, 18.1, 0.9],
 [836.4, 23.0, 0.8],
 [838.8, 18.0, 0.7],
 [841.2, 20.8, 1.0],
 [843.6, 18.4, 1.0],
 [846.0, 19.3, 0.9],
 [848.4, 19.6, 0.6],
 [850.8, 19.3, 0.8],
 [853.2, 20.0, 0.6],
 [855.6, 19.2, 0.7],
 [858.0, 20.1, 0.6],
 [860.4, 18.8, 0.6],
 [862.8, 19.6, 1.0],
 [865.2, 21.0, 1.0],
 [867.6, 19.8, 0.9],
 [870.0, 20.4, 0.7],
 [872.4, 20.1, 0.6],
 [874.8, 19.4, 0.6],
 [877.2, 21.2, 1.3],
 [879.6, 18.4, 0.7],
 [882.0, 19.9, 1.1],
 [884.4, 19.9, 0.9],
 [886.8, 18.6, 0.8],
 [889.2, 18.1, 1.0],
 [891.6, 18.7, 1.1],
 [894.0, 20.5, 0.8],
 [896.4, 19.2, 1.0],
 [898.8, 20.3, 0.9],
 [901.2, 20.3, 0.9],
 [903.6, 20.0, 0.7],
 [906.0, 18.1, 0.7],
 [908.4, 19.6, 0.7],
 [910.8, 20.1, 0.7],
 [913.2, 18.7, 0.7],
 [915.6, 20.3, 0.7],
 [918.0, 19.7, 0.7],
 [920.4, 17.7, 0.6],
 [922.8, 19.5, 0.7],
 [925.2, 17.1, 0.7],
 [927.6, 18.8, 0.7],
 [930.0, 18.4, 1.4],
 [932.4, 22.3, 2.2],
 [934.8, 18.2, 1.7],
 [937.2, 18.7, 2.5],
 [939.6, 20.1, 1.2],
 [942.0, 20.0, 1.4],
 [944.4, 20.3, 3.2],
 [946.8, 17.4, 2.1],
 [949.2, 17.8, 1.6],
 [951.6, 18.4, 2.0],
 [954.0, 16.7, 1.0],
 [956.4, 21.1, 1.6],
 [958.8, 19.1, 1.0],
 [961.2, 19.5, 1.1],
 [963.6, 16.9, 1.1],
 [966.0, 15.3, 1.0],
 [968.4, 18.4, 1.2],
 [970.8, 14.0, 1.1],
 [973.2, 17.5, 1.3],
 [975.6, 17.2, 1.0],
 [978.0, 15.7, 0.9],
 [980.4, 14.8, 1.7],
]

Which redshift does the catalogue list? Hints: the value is 0.36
